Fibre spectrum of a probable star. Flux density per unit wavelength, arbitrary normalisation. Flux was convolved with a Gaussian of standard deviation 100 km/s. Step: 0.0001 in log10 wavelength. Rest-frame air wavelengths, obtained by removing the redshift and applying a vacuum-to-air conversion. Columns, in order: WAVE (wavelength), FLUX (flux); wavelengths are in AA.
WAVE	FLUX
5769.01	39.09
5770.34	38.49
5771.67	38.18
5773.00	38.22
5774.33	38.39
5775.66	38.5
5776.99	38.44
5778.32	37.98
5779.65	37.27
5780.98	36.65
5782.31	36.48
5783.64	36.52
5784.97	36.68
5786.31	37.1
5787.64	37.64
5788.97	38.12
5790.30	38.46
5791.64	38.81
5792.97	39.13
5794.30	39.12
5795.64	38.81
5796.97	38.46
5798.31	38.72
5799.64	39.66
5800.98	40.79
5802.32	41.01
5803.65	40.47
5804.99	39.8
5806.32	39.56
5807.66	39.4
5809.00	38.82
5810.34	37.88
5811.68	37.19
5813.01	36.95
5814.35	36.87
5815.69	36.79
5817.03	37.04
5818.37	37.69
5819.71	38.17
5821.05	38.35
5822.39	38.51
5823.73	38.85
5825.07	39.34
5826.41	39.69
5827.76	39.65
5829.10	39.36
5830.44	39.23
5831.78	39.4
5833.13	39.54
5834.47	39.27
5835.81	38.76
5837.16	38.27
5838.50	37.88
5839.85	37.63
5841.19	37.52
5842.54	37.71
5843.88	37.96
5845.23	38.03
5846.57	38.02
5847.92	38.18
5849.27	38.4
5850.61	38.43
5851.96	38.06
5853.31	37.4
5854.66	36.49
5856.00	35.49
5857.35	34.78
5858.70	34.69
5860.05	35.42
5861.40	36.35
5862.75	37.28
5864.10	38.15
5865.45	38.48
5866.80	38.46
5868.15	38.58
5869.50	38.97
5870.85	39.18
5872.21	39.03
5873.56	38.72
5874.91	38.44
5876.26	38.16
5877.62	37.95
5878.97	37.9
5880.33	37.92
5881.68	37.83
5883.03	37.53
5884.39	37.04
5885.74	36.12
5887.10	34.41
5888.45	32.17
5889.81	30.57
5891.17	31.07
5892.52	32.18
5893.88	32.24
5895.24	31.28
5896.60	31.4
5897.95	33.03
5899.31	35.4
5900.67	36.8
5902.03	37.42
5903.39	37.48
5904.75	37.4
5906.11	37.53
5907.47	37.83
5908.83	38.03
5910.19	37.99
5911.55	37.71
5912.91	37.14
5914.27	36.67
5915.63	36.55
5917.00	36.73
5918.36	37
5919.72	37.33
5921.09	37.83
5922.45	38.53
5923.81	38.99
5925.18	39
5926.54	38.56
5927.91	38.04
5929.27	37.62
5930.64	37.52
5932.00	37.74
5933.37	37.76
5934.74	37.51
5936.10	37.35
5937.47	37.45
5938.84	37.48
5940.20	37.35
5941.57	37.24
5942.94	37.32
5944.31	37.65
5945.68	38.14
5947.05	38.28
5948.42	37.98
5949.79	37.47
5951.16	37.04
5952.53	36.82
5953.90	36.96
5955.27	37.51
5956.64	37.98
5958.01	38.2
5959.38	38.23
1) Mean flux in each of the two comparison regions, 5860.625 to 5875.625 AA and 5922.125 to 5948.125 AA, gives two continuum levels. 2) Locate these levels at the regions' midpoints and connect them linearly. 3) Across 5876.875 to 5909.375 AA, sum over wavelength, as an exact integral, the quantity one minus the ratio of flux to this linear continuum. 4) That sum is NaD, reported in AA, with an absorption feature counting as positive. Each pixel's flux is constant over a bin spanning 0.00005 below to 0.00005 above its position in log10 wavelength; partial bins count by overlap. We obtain 2.4 AA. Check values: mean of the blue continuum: 38.3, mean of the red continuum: 37.9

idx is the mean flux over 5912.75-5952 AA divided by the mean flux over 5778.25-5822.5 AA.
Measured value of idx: 0.98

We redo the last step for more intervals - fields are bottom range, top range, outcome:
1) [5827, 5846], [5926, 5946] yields 0.98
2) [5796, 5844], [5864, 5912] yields 0.94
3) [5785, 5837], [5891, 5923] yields 0.93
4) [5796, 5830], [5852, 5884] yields 0.97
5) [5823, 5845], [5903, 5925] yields 0.97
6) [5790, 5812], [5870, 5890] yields 0.94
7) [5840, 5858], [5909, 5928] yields 1.01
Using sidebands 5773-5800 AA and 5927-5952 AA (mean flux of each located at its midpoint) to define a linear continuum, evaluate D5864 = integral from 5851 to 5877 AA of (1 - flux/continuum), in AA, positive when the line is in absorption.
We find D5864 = 0.2 AA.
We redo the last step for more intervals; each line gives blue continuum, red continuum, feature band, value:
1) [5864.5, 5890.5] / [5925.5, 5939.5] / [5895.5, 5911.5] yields 0.50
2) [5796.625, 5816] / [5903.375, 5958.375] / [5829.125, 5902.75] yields 2.83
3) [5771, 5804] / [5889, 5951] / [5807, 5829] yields -0.15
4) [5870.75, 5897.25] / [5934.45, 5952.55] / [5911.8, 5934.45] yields -0.53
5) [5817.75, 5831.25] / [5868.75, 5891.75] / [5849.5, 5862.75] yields 0.41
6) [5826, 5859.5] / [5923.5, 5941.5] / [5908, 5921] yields 0.20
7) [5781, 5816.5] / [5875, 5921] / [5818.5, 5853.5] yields -0.99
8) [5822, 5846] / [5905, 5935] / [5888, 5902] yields 1.90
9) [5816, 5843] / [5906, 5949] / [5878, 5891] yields 0.85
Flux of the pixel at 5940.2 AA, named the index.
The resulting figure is 37.35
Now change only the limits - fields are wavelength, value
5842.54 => 37.71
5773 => 38.22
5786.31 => 37.1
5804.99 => 39.8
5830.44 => 39.23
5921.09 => 37.83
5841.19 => 37.52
